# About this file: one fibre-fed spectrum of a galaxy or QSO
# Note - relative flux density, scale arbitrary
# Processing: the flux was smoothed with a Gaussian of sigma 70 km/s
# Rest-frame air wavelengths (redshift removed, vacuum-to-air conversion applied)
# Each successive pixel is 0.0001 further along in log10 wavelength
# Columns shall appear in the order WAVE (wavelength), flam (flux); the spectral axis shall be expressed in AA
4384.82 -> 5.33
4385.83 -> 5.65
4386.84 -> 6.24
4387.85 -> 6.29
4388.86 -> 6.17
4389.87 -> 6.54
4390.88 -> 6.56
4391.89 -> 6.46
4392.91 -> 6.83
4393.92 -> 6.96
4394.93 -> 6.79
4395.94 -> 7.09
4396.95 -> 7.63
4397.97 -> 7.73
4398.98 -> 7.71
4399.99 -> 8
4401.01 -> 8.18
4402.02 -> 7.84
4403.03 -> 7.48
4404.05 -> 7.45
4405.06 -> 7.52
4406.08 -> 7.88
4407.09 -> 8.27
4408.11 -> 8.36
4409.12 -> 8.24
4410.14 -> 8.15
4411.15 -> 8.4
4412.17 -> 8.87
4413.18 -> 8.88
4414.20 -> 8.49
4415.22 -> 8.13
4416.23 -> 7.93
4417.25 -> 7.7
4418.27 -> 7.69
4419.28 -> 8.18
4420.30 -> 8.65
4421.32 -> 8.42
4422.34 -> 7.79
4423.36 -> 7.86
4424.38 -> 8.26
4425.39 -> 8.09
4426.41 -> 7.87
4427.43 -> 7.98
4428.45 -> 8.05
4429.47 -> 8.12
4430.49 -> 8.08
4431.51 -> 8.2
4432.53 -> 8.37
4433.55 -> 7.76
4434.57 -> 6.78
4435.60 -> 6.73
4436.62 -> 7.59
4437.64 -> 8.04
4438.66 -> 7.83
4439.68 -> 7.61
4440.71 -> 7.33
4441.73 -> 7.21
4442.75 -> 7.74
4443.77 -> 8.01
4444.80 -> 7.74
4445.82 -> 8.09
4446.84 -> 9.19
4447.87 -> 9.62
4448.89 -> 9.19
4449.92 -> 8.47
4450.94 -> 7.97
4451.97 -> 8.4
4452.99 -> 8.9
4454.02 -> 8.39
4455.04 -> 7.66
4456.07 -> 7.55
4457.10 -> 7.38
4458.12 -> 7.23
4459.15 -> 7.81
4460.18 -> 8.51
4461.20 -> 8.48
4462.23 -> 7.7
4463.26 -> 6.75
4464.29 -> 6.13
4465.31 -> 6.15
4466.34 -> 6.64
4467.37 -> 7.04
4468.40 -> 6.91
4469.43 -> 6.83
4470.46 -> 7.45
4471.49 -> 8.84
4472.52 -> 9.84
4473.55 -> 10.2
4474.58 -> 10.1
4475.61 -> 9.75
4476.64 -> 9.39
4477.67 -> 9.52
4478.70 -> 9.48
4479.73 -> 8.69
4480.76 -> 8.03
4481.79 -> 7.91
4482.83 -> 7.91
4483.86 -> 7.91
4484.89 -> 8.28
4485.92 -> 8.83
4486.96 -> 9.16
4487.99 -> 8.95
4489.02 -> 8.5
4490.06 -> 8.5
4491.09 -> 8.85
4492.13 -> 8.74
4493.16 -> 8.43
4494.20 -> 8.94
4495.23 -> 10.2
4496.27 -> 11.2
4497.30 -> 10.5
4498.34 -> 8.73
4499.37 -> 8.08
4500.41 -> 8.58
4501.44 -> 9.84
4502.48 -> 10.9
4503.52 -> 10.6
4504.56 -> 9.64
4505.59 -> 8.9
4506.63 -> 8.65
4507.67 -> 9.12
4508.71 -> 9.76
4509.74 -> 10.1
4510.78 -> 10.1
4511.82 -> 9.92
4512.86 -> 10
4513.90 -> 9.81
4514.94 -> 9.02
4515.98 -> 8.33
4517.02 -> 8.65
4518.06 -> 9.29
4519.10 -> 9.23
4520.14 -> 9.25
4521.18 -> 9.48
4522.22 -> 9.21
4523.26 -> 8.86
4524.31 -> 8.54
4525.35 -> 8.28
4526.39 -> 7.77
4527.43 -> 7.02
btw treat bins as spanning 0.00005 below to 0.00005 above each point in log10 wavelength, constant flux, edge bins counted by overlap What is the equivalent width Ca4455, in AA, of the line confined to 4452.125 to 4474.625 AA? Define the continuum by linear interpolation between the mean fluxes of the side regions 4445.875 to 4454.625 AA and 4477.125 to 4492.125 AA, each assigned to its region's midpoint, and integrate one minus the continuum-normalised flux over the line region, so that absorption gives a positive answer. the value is 2.3 AA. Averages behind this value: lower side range 8.72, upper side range 8.61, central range 7.8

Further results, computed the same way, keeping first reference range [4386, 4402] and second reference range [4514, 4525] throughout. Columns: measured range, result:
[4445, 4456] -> -0.9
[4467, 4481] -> -0.8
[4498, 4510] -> -0.9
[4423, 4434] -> -0.7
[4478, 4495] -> -0.3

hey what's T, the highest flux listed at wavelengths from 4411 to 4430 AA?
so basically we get 8.88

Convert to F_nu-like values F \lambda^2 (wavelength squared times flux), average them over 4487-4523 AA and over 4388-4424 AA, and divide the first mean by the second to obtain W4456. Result 1.26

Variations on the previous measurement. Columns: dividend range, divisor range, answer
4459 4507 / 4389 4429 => 1.15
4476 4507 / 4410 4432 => 1.15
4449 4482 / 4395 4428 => 1.04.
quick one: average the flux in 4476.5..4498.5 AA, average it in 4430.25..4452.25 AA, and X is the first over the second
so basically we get 1.12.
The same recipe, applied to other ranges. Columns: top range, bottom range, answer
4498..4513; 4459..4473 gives 1.27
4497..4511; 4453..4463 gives 1.21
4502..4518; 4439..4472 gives 1.23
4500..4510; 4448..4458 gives 1.17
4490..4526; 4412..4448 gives 1.17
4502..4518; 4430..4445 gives 1.25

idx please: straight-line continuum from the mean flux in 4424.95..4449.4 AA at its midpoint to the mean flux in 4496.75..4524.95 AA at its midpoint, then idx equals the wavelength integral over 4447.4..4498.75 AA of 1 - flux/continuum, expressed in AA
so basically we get 1.2 AA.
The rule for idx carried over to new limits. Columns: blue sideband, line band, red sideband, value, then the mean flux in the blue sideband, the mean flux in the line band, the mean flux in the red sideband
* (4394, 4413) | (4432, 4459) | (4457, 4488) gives 0.4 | 7.87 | 7.95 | 8.19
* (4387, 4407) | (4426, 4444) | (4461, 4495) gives 0.0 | 7.22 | 7.73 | 8.34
